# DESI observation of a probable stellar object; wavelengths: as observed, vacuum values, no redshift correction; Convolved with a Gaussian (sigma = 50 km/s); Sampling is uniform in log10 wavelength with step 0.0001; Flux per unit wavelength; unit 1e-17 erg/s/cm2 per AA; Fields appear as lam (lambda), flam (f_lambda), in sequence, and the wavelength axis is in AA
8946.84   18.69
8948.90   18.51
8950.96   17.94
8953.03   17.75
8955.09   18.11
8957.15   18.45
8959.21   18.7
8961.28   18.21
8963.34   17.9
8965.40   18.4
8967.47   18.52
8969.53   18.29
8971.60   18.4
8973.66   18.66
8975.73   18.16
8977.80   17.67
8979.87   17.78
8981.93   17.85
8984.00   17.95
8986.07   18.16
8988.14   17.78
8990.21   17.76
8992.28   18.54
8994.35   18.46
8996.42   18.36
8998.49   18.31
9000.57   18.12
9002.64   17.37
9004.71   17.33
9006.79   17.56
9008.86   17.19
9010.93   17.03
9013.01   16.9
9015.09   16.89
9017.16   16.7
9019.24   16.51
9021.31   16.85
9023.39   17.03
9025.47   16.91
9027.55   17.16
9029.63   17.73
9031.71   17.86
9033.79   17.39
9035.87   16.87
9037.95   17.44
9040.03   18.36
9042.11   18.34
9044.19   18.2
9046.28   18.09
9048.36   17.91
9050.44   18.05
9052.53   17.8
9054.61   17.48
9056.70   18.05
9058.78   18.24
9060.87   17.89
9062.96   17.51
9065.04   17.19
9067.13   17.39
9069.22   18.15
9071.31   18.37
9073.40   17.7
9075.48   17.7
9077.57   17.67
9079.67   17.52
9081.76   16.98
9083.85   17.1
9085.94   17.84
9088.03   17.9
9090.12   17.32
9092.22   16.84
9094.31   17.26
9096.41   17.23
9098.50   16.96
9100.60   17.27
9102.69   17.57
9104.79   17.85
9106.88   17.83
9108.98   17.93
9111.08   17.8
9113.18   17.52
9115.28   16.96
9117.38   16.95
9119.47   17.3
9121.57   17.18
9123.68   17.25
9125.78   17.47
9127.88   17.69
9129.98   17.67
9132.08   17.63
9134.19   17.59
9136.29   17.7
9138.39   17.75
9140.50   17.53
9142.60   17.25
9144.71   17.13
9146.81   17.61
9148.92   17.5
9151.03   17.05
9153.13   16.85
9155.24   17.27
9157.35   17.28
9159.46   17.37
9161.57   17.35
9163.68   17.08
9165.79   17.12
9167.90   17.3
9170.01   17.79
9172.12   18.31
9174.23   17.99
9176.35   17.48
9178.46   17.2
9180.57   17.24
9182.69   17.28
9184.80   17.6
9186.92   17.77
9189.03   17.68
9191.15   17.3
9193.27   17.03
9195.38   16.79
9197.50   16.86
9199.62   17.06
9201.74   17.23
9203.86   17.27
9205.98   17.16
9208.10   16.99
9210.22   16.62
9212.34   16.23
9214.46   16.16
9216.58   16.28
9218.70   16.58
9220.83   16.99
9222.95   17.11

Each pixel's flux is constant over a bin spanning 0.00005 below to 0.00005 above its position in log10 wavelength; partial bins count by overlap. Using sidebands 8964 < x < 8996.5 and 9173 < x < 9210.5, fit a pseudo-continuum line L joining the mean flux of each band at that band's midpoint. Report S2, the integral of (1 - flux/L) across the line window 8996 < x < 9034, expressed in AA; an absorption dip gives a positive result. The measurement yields 1.5 AA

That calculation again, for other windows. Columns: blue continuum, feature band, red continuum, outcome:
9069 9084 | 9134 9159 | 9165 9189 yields 0.3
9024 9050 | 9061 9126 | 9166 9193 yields 0.6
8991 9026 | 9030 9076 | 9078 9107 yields -1.1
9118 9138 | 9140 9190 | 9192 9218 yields -0.7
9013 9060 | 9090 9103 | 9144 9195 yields 0.2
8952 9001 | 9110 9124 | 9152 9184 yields 0.3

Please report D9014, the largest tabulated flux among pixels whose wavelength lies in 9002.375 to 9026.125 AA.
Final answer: 17.56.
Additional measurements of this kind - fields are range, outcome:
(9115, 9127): 17.47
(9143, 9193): 18.31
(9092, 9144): 17.93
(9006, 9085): 18.37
